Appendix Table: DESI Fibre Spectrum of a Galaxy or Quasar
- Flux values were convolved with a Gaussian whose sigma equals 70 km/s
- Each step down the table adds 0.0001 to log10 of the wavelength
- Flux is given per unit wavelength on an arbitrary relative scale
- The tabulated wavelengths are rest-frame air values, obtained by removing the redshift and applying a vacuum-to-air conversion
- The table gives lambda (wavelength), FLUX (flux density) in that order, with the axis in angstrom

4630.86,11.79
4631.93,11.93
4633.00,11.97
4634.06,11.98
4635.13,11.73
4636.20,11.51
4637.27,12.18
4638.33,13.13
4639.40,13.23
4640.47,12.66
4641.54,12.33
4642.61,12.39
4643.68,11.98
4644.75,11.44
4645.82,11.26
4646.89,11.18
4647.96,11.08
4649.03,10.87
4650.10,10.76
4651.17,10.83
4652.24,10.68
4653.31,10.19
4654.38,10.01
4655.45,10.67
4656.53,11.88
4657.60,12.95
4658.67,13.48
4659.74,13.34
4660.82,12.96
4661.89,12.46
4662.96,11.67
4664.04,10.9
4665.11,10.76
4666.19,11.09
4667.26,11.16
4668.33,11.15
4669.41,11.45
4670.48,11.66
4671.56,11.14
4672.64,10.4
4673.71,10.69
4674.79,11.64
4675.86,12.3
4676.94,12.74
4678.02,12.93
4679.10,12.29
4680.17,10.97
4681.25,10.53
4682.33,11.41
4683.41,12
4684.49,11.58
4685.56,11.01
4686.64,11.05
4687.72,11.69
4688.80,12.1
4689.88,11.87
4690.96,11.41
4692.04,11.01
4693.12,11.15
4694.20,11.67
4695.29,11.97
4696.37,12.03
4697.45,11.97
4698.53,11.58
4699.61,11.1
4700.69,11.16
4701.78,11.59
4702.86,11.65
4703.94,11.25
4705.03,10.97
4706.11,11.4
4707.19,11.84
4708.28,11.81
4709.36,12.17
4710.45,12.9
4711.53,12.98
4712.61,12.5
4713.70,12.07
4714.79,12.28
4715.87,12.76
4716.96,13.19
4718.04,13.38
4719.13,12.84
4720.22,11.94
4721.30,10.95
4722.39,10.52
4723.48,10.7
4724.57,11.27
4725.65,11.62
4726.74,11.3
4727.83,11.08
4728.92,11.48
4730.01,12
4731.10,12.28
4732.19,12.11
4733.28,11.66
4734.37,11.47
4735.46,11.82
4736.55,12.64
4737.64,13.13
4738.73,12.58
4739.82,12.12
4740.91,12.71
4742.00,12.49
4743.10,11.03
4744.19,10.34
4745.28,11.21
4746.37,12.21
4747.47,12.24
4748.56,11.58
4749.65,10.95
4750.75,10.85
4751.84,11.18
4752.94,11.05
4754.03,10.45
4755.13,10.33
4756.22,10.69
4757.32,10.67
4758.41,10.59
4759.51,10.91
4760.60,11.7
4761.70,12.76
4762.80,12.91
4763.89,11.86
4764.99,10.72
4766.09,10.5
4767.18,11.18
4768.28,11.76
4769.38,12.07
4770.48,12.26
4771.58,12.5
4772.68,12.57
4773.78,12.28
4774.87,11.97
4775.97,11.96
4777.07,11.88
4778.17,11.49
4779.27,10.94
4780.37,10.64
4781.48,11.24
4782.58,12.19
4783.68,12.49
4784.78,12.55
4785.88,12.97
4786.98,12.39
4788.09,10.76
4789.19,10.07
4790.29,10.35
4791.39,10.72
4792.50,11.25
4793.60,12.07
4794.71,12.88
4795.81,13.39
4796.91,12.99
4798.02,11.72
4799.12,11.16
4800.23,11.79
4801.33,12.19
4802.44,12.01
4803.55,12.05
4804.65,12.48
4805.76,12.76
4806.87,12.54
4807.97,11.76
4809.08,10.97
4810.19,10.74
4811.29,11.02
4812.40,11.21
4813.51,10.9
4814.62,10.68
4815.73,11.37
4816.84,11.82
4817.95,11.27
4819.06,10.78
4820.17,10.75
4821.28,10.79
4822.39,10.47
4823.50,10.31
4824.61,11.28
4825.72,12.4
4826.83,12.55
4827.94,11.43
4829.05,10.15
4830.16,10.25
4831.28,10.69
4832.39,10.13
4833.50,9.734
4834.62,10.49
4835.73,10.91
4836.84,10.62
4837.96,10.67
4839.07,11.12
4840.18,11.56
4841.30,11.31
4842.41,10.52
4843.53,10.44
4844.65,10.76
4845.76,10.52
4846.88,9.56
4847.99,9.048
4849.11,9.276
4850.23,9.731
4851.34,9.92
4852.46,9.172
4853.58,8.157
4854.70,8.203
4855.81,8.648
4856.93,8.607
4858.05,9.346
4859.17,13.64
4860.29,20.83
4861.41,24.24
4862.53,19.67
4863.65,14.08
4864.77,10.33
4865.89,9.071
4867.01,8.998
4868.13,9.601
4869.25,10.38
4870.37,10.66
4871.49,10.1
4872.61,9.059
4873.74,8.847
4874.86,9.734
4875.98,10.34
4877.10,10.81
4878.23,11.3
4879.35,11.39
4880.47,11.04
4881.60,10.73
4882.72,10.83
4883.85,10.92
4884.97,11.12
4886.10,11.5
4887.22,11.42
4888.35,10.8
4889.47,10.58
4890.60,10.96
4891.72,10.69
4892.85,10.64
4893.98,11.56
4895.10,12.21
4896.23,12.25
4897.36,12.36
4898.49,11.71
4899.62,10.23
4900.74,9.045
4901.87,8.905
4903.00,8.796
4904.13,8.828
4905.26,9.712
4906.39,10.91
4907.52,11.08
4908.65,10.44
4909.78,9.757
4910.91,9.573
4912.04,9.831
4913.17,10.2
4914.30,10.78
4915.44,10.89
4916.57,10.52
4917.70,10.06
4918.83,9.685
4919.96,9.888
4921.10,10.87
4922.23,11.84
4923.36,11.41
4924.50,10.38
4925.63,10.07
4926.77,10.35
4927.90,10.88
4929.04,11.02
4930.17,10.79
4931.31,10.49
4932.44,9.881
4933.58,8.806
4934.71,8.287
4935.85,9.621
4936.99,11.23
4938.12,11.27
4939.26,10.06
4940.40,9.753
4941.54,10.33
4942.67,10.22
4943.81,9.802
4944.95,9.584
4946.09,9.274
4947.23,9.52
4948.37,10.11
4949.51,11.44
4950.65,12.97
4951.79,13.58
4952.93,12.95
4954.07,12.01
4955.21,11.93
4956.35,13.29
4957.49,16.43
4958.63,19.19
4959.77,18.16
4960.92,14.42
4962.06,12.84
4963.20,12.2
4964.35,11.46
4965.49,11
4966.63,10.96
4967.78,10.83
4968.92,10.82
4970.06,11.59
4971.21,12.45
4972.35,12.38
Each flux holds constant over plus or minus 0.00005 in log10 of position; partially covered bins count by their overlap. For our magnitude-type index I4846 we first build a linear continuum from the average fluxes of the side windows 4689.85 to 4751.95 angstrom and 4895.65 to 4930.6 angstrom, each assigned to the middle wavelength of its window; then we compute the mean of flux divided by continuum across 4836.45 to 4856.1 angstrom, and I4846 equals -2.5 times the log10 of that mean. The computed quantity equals 0.10 mag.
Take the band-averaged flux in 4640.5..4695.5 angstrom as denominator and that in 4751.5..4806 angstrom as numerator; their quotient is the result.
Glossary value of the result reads 1.0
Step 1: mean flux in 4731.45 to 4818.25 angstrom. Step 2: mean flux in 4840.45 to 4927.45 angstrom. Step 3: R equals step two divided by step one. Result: 0.93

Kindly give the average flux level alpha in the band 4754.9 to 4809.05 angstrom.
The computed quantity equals 11.8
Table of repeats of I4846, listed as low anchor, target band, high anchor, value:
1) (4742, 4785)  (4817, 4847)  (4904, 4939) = 0.02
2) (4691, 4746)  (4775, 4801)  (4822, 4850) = -0.06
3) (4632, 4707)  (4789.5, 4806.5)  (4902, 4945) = -0.10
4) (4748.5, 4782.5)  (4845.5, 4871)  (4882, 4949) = -0.06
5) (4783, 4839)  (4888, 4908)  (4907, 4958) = 0.03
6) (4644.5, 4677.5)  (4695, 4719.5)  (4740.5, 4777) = -0.05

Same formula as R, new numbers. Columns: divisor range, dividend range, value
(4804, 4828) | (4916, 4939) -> 0.91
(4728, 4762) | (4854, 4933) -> 0.95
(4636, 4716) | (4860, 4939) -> 0.93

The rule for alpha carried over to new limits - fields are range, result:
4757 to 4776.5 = 11.7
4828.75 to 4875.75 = 10.9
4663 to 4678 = 11.4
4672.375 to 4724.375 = 11.8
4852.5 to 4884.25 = 11.4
